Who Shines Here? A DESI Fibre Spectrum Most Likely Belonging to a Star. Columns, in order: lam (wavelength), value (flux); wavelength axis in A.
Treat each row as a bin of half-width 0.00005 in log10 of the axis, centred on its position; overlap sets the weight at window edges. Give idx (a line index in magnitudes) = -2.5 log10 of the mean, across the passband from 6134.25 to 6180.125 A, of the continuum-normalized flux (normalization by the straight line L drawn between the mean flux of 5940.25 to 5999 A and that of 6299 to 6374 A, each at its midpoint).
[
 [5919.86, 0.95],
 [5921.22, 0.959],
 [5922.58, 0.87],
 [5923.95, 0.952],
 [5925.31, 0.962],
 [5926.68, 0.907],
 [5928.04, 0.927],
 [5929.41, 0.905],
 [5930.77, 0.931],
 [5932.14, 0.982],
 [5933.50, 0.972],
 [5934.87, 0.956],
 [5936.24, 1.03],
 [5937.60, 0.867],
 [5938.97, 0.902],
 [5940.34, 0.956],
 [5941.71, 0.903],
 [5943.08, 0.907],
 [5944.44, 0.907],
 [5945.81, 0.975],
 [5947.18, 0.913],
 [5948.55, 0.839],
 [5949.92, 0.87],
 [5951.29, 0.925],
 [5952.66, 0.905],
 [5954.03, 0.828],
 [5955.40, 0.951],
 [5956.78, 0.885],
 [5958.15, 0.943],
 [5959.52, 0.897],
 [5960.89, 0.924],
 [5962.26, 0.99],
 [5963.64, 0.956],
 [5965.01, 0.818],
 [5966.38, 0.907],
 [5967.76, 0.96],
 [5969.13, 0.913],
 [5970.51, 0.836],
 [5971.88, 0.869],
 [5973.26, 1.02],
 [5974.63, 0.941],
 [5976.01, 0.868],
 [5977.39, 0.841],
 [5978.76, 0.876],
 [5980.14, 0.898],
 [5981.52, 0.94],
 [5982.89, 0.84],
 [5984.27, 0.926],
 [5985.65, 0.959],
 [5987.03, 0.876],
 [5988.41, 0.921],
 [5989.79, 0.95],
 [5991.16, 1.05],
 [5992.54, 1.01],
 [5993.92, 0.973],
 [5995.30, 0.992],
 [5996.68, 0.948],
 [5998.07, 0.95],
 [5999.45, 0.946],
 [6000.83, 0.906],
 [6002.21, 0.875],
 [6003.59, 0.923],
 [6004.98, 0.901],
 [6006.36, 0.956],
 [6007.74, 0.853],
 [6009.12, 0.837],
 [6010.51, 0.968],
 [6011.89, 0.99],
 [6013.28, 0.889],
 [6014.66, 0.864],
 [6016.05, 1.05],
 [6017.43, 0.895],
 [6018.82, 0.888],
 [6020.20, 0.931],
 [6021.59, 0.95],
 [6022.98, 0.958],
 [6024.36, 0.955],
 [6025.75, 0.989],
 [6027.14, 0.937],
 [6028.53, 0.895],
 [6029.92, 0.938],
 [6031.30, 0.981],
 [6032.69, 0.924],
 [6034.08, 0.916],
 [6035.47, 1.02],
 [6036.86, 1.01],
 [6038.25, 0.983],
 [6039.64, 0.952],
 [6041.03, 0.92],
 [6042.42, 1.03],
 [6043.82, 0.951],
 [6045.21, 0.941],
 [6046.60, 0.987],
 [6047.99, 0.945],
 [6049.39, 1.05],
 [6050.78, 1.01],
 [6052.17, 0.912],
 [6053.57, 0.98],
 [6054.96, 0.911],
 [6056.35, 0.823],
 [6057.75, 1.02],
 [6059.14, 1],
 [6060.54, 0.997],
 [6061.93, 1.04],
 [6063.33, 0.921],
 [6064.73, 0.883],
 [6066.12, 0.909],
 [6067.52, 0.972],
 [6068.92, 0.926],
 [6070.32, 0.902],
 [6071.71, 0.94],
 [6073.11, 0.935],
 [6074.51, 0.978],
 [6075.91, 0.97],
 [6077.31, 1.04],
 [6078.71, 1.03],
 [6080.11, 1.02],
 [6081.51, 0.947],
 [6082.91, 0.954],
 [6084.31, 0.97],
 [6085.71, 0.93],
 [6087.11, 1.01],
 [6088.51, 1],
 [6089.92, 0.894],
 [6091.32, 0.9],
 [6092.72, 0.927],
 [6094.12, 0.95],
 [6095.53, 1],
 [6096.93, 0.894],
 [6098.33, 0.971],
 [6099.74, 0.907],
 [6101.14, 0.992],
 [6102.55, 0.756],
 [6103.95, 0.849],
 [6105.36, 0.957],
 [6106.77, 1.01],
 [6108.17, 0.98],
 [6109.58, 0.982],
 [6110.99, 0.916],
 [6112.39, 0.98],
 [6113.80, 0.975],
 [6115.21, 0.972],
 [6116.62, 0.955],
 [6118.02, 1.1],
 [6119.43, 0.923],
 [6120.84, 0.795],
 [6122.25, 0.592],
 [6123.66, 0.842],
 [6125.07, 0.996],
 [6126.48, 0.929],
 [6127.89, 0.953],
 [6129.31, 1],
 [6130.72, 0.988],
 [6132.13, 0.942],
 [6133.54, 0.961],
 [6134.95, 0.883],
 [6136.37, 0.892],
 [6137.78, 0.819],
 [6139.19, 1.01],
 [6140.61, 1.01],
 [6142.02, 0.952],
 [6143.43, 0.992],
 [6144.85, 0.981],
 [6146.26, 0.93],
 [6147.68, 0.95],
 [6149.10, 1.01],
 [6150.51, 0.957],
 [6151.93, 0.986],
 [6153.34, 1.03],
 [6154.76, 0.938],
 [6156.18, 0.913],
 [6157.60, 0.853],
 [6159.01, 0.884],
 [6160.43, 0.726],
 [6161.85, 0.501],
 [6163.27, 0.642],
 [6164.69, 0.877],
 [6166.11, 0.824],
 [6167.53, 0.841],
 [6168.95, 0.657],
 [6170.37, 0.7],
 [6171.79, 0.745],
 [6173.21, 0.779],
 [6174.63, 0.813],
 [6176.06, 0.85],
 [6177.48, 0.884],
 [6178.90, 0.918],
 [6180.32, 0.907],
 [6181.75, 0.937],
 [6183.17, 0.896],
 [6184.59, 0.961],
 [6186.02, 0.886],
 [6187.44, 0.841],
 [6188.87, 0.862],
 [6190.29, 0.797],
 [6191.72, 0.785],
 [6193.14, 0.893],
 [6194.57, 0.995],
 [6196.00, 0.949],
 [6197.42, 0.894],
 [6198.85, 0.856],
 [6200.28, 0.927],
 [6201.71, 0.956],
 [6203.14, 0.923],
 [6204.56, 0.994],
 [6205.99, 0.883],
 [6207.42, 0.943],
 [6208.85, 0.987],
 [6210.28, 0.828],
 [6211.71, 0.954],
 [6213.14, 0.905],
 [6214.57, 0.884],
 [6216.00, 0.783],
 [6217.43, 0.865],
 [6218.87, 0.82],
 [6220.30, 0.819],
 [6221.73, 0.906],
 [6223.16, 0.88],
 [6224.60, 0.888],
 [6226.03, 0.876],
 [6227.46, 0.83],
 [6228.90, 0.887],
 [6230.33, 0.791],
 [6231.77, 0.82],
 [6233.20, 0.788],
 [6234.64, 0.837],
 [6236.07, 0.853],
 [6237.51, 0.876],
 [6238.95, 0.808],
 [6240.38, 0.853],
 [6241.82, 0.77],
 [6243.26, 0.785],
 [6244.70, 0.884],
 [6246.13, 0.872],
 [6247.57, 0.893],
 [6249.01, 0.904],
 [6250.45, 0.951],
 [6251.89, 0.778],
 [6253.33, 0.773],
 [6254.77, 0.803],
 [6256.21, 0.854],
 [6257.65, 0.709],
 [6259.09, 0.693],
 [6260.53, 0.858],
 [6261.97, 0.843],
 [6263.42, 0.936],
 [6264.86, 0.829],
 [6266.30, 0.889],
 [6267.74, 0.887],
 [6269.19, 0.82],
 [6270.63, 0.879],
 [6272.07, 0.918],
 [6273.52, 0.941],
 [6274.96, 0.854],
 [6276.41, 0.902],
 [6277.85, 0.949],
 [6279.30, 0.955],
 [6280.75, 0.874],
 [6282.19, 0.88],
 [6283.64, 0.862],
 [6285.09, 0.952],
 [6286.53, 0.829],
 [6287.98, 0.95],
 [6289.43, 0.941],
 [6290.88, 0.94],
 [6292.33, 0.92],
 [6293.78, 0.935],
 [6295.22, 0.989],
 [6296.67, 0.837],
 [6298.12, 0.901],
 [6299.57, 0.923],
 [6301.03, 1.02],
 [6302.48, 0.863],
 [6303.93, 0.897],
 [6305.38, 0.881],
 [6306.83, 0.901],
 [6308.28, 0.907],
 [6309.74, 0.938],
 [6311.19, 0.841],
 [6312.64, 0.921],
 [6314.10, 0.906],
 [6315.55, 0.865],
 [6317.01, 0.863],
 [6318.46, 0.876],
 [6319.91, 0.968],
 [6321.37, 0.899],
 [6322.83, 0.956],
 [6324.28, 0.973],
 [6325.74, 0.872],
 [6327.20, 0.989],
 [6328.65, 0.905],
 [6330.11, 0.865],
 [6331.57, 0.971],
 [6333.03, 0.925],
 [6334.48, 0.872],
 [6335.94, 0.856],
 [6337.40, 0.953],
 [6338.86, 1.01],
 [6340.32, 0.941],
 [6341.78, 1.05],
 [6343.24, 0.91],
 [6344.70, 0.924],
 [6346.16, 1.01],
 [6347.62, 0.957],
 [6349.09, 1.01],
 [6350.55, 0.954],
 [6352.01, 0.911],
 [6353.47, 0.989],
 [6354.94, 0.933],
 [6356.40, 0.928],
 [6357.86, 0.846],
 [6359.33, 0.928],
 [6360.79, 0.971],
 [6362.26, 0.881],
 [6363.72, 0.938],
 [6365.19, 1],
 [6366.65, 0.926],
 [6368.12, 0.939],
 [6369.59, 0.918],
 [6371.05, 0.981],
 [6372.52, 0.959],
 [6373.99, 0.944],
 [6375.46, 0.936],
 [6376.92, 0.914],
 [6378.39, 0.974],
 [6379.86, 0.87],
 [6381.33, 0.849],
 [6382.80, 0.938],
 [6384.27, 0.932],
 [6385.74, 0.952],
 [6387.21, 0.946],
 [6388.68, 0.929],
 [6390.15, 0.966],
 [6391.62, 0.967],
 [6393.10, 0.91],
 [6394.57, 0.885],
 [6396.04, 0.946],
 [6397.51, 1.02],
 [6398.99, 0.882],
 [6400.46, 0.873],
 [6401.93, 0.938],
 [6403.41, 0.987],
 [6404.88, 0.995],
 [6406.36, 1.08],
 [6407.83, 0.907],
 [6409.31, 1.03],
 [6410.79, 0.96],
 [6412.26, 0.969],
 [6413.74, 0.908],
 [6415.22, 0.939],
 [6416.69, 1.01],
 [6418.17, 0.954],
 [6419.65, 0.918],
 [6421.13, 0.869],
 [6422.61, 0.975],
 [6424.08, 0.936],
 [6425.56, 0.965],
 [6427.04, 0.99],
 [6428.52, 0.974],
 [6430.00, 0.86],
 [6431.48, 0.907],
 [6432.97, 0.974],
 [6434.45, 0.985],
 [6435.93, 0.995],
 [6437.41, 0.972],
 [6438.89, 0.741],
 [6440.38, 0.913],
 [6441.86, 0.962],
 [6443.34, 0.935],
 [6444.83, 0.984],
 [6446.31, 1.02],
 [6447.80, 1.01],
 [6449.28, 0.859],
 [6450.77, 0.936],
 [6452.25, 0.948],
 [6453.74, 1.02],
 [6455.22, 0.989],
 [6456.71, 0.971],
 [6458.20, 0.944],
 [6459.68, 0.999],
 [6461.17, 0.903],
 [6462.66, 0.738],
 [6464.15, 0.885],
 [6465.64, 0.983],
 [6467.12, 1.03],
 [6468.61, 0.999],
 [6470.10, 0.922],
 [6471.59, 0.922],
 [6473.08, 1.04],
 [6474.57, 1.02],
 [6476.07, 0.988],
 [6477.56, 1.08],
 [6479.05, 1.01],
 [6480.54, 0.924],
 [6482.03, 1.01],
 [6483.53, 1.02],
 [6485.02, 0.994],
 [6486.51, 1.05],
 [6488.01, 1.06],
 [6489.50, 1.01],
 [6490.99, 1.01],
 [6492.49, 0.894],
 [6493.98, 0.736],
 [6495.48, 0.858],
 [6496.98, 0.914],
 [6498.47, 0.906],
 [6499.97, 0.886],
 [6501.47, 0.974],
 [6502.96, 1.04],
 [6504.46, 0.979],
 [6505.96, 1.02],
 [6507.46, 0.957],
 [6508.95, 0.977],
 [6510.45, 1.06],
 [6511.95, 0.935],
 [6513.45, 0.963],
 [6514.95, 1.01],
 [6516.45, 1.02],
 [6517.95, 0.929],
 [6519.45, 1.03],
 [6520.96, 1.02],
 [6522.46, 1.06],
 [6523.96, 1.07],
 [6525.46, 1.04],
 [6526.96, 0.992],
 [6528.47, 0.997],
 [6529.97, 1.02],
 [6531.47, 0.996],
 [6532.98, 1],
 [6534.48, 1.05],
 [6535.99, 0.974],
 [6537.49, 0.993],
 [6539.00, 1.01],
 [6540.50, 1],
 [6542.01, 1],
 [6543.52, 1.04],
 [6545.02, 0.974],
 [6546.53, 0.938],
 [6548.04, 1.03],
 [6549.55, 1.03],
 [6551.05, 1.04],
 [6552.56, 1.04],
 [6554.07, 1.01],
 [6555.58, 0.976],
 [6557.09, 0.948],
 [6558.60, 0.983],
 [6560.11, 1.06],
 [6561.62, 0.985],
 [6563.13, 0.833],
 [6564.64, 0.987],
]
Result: 0.07 mag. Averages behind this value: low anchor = 0.92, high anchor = 0.93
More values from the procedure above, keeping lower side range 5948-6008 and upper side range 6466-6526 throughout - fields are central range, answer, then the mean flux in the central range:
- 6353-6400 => 0.040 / 0.934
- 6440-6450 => 0.023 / 0.957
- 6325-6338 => 0.060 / 0.912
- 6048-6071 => -0.029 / 0.953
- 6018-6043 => -0.034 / 0.954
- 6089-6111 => 0.003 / 0.931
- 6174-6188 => 0.063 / 0.89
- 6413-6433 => 0.039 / 0.94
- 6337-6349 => -0.008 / 0.972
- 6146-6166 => 0.087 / 0.868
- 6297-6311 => 0.058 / 0.909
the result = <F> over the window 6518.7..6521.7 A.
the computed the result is 1.02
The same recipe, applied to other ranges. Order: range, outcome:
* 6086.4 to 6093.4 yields 0.946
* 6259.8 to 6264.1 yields 0.877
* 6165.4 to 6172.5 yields 0.754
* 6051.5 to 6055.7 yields 0.934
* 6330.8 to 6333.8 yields 0.947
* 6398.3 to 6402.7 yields 0.899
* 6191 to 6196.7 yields 0.904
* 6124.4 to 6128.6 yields 0.958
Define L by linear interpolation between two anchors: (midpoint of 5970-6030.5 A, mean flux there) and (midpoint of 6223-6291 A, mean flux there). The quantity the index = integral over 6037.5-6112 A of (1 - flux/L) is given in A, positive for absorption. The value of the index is -3.8 A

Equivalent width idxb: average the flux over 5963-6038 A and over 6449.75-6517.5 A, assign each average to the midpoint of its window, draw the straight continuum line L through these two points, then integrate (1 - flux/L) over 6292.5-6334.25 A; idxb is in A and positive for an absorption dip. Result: 1.77 A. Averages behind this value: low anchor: 0.93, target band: 0.914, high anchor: 0.967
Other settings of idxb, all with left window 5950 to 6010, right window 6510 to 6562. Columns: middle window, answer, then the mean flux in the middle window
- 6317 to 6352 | 1.3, 0.939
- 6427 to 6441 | 0.9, 0.928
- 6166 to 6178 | 2.1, 0.785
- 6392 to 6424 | 1.2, 0.95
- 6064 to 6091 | -0.7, 0.957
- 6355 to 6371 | 0.8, 0.93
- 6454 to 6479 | 0.7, 0.966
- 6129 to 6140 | 0.1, 0.935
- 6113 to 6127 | 0.5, 0.908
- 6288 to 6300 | 0.5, 0.925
